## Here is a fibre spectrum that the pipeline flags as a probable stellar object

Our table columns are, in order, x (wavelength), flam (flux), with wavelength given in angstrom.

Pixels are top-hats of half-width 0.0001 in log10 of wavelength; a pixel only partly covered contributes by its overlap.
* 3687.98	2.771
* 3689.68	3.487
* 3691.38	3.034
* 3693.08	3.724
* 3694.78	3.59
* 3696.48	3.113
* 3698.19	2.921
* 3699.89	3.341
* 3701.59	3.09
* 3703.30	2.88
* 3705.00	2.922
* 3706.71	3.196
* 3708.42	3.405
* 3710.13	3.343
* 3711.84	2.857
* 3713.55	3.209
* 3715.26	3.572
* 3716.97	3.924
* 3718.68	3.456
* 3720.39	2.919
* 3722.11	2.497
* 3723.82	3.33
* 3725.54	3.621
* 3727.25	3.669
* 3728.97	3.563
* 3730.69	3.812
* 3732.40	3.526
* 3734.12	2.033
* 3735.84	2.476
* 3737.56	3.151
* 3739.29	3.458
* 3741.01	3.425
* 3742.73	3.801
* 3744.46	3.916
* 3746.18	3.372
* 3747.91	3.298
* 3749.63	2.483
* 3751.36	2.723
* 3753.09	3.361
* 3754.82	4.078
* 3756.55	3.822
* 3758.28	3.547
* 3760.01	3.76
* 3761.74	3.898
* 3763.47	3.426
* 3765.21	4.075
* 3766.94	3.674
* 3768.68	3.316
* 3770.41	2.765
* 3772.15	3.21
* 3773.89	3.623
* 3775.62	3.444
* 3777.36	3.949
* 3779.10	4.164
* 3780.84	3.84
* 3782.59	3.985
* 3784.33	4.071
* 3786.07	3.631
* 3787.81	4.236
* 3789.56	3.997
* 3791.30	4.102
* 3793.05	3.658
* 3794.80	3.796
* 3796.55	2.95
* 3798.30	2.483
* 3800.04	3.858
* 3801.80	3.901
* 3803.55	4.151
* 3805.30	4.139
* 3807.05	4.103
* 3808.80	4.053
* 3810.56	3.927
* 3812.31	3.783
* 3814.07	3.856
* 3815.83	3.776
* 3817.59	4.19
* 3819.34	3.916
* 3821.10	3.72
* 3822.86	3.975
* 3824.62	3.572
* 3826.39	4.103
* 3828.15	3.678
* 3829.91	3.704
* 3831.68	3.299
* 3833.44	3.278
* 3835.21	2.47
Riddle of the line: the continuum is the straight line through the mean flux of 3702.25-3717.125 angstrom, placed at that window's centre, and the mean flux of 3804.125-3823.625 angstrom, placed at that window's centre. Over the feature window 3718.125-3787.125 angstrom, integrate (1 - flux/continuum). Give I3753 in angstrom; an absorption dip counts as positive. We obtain 1.3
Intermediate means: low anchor 3.22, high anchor 3.95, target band 3.46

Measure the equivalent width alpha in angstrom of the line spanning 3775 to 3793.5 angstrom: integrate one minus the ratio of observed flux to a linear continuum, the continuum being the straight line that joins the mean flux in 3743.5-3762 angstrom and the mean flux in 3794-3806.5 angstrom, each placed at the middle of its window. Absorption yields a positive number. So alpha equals -1.9 angstrom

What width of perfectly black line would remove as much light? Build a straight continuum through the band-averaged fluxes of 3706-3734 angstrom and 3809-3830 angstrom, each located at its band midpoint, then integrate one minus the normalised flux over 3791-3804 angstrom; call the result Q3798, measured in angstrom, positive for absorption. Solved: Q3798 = 0.6 angstrom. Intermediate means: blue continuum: 3.33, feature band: 3.57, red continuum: 3.86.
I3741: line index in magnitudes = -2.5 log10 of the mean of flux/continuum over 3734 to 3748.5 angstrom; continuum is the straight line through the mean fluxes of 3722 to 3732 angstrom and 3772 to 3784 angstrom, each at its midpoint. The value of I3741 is 0.097 mag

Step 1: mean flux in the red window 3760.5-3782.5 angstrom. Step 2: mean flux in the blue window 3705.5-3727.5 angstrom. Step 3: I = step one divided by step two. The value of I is 1.10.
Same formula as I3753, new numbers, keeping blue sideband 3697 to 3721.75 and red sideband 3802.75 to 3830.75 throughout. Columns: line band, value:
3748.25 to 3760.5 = 0.42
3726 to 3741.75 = 0.56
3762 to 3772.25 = 0.37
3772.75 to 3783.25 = -0.45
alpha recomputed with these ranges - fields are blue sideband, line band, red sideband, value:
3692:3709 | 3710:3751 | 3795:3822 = 1.2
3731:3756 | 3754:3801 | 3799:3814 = -0.7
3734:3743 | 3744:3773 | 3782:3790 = 0.1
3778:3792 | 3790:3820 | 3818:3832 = 0.6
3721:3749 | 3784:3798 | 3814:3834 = -0.6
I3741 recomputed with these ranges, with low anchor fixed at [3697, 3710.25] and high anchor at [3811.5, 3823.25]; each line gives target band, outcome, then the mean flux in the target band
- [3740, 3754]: 0.036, 3.3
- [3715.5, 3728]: -0.036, 3.36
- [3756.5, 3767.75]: -0.067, 3.74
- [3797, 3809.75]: 0.002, 3.79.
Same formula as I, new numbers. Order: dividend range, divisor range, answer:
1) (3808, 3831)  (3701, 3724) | 1.21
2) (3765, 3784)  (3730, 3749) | 1.11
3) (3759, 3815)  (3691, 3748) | 1.14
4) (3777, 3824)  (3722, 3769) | 1.13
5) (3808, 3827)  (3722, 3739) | 1.21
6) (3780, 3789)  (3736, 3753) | 1.21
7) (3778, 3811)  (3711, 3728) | 1.16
